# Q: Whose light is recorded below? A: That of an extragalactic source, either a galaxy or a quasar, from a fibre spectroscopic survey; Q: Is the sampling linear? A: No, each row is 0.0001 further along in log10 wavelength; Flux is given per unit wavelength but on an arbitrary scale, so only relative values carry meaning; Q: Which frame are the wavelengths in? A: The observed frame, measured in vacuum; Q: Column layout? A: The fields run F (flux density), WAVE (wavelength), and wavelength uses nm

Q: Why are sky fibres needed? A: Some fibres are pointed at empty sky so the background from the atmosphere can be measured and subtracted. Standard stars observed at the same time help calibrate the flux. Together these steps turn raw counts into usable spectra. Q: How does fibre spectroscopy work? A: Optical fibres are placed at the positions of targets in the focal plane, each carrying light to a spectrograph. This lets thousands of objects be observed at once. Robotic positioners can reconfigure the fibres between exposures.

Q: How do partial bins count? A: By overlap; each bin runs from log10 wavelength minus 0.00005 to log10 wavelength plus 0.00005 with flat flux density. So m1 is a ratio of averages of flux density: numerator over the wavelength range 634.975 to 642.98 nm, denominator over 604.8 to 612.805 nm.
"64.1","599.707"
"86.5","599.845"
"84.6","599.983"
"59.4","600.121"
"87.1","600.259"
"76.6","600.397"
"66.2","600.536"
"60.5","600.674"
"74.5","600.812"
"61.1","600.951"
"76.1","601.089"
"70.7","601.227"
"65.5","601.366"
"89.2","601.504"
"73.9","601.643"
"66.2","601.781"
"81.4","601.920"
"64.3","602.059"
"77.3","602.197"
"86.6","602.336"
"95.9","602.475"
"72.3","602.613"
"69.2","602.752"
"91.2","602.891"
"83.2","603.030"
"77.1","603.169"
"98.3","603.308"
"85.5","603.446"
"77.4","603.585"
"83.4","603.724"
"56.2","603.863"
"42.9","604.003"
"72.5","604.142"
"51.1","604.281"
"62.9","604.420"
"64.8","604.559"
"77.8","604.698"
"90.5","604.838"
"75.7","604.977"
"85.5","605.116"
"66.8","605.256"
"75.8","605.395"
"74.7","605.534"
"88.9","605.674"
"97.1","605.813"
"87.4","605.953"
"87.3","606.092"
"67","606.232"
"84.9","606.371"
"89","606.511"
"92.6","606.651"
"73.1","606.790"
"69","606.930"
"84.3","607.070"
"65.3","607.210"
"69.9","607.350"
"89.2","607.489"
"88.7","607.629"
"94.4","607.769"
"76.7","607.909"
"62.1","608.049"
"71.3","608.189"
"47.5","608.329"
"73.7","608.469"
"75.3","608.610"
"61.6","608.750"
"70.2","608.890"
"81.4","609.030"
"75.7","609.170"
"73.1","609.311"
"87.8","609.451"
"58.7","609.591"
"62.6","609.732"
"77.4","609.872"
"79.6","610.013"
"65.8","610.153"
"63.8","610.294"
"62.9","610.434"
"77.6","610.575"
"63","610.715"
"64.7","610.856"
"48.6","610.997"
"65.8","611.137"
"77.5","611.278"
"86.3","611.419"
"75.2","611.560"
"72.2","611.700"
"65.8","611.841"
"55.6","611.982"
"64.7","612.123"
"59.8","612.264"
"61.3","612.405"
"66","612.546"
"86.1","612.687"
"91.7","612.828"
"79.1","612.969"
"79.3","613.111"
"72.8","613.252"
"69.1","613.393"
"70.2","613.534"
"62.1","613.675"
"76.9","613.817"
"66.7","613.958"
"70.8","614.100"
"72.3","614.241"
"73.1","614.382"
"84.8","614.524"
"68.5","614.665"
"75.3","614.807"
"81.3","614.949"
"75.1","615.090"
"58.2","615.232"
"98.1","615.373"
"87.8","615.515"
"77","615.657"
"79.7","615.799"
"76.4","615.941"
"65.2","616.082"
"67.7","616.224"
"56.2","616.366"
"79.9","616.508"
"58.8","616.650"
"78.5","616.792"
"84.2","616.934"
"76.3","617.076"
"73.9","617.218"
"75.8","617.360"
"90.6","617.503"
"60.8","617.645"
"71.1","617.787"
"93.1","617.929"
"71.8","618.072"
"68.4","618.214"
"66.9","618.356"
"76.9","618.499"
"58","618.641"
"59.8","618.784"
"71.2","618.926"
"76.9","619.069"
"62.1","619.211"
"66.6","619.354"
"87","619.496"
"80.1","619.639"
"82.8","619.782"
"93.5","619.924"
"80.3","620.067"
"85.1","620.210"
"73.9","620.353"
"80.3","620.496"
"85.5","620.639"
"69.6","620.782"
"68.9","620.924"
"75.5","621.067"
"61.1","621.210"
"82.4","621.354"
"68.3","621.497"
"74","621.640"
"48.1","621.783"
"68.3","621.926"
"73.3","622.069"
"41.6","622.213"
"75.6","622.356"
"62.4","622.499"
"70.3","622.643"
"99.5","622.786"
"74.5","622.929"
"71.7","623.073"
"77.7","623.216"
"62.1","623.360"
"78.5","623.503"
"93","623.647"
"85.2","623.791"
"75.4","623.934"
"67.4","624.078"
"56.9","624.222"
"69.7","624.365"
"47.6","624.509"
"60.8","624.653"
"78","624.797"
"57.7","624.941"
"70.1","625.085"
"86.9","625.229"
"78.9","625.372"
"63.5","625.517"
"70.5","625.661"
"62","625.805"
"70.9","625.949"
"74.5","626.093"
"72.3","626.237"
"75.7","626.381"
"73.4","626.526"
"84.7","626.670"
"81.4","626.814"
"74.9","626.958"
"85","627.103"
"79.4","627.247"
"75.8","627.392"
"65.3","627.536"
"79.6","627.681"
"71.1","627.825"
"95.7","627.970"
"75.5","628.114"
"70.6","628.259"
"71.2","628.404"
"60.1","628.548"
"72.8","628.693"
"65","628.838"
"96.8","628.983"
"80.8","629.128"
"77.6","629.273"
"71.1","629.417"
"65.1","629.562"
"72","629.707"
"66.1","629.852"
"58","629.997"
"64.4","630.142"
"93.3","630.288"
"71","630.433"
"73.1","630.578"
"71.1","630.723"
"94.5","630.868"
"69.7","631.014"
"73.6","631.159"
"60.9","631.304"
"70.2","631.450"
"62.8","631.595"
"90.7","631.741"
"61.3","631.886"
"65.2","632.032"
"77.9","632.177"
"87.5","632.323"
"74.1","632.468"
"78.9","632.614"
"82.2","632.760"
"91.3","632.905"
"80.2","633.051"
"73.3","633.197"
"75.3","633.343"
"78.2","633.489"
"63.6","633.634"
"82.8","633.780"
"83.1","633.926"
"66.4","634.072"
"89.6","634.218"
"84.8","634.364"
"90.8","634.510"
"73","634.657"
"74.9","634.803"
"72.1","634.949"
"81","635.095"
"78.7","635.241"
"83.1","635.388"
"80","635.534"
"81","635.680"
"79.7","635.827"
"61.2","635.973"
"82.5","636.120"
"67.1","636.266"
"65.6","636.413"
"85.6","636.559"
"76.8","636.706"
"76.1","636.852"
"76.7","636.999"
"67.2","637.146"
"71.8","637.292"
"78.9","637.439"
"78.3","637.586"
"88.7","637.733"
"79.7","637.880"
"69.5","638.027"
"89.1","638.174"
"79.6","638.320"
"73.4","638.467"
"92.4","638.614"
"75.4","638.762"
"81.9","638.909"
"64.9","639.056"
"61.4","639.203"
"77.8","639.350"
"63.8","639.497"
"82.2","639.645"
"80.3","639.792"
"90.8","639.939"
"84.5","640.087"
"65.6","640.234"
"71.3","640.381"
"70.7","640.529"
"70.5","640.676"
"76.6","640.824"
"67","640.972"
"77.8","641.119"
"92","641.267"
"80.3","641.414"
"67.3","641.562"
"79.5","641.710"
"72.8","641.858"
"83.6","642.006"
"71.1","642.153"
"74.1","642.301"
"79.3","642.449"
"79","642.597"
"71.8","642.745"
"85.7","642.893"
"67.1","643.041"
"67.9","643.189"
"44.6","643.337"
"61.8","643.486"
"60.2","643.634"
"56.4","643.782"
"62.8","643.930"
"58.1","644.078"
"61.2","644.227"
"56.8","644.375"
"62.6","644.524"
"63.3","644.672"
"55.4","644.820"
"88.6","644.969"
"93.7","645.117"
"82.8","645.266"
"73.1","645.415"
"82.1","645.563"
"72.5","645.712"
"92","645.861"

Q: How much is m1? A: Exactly 1.04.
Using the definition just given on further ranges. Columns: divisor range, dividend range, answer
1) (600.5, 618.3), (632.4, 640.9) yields 1.04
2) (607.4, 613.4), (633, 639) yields 1.08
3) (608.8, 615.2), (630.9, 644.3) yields 1.05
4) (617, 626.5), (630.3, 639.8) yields 1.06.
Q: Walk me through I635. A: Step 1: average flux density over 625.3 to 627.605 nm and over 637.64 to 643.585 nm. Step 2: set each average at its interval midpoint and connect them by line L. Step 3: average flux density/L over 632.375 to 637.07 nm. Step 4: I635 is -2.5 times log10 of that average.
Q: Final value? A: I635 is -0.04 mag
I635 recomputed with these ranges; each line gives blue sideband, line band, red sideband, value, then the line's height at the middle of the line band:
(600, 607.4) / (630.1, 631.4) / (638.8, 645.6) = -0.021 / 73.3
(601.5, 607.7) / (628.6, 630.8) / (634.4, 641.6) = 0.056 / 77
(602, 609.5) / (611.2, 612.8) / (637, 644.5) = 0.081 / 76.1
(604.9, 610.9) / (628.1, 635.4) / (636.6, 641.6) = 0.014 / 76.3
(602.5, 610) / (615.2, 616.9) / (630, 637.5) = 0.026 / 76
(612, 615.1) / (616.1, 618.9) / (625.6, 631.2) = 0.020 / 73.2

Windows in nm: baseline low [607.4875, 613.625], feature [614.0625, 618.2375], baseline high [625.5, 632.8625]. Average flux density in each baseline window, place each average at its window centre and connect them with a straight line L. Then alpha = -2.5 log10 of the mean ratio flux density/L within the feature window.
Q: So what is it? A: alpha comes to -0.04 mag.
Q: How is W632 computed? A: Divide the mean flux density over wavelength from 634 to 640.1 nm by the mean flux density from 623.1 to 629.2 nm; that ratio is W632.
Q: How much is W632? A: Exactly 1.05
